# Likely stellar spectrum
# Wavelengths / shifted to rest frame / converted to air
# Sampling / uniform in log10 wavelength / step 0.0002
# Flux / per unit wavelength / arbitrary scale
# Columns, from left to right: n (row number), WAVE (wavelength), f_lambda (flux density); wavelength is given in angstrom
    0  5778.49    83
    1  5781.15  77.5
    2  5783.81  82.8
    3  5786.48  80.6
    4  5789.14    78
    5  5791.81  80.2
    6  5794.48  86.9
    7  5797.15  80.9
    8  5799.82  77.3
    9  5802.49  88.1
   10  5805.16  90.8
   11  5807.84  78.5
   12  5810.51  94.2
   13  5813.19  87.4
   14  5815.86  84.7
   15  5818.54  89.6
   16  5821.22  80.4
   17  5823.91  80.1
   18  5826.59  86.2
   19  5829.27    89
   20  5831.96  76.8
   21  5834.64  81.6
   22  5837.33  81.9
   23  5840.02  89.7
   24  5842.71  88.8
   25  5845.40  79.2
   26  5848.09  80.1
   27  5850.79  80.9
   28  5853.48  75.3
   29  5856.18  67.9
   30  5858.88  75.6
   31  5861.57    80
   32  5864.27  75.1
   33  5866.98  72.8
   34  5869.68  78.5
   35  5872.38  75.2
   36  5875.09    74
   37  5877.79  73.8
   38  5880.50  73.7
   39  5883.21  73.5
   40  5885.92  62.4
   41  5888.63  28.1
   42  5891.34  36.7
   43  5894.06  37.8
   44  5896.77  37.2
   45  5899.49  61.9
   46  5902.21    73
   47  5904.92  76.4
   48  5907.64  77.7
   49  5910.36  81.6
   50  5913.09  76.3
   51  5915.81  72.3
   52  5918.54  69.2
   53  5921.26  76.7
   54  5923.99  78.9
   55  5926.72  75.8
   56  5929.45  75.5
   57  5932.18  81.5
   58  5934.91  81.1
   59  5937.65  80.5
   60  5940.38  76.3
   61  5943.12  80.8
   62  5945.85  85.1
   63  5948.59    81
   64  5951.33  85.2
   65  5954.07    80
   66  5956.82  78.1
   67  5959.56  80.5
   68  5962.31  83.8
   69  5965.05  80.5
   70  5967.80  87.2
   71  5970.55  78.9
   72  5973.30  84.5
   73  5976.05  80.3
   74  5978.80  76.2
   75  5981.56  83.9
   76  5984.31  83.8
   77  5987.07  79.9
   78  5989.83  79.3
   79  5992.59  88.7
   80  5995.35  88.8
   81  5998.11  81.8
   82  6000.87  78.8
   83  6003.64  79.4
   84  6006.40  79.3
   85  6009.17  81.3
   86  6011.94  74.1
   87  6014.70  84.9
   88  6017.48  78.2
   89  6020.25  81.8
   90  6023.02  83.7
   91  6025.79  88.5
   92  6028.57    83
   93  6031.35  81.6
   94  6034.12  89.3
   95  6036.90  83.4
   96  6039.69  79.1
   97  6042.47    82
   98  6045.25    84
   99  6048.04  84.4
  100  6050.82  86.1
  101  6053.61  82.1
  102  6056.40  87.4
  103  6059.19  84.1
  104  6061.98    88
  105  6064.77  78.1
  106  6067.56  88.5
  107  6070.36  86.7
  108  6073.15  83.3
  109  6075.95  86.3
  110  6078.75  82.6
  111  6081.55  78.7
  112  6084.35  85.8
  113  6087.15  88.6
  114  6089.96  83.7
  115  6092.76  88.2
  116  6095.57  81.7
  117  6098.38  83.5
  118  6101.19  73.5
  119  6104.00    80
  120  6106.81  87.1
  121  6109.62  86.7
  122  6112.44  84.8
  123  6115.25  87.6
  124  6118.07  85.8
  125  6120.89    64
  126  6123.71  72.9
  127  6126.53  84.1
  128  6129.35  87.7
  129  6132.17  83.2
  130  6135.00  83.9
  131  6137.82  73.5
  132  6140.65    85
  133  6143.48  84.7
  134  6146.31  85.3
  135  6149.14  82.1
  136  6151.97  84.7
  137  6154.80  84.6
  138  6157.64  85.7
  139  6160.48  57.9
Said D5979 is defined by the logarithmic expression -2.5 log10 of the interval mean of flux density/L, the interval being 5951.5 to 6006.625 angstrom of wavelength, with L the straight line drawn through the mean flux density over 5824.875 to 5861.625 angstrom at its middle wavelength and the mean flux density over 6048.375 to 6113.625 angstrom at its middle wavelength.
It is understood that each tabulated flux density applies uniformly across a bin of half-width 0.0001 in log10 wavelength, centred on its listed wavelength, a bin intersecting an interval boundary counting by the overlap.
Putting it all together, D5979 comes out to 0.013 mag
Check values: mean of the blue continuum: 81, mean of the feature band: 81.8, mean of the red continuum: 84.2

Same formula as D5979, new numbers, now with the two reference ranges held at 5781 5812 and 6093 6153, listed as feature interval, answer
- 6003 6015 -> 0.04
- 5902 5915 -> 0.08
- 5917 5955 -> 0.05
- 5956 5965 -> 0.02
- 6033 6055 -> -0.02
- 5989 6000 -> -0.03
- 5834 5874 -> 0.06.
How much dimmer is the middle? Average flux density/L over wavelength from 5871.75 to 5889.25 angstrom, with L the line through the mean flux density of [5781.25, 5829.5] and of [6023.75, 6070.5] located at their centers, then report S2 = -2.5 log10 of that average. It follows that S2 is 0.25 mag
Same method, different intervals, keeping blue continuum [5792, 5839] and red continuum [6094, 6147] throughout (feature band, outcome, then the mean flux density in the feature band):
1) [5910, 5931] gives 0.108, 75.5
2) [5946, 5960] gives 0.024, 81.3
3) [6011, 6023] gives 0.029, 80.4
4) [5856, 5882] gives 0.122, 75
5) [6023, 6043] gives -0.018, 83.9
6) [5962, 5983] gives 0.015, 81.8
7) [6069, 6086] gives -0.024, 84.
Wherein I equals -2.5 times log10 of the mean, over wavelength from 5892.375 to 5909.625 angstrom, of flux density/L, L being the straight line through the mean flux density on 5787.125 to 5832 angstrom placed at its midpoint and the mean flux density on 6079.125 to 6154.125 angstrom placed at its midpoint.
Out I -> 0.34 mag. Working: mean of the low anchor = 84.2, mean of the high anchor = 82.6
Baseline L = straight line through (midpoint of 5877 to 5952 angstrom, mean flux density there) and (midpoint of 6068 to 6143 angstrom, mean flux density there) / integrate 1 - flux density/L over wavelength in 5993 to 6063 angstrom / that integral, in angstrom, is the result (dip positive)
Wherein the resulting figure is -4.9 angstrom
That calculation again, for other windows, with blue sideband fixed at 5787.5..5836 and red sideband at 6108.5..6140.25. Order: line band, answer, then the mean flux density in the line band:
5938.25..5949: 0.3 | 80.8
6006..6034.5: 0.0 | 82.2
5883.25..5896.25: 6.1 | 44.3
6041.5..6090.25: -1.6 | 84.5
